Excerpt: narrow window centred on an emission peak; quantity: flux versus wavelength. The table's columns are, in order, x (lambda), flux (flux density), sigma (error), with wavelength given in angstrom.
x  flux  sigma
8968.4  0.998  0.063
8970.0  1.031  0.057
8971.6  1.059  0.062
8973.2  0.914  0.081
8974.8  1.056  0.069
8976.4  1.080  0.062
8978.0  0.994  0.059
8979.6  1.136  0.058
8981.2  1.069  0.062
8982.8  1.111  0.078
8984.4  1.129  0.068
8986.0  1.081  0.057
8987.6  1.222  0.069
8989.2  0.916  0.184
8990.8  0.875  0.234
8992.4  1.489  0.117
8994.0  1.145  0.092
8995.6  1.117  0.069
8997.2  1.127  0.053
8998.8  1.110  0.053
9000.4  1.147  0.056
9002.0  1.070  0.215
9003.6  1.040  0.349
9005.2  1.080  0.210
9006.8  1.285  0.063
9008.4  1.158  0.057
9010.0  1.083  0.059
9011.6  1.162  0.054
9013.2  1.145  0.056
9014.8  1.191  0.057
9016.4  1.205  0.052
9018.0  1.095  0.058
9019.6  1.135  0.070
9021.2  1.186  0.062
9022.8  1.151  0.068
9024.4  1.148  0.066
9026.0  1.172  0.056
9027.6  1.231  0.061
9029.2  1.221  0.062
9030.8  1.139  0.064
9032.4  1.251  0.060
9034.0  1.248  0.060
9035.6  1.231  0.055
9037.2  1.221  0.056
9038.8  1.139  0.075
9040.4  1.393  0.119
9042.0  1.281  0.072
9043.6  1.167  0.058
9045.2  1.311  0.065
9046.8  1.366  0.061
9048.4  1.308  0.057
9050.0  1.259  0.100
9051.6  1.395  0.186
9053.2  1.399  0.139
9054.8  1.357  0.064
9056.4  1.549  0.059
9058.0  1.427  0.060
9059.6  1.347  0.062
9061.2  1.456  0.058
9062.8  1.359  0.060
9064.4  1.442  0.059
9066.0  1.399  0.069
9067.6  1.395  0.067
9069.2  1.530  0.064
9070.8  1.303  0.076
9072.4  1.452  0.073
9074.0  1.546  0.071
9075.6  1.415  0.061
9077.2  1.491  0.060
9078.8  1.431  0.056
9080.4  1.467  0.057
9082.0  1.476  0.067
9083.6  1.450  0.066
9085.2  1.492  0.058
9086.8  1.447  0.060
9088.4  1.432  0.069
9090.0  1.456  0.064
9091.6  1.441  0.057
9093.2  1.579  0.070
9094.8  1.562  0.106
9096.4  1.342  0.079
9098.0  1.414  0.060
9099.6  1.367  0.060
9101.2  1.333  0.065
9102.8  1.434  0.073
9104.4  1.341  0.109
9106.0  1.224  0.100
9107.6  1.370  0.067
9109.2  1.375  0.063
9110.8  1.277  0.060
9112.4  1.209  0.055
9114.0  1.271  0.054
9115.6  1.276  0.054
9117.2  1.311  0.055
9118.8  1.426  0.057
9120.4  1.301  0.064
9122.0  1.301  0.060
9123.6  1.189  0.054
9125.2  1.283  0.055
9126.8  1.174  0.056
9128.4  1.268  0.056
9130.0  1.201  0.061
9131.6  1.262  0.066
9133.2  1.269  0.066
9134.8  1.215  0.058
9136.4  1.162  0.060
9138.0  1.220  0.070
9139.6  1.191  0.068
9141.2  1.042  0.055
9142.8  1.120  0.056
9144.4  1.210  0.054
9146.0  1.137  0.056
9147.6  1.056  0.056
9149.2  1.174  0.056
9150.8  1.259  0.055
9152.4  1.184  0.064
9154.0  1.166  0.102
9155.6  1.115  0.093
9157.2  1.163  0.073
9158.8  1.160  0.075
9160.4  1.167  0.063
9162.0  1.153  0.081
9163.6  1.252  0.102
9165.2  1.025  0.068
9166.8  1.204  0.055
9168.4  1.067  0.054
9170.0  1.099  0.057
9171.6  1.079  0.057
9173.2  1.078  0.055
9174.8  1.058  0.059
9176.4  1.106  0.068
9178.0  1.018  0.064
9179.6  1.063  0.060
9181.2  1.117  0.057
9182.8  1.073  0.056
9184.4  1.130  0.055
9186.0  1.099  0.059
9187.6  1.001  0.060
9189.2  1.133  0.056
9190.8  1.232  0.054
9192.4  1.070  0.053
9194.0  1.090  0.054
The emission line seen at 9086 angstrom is Mg II 2798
